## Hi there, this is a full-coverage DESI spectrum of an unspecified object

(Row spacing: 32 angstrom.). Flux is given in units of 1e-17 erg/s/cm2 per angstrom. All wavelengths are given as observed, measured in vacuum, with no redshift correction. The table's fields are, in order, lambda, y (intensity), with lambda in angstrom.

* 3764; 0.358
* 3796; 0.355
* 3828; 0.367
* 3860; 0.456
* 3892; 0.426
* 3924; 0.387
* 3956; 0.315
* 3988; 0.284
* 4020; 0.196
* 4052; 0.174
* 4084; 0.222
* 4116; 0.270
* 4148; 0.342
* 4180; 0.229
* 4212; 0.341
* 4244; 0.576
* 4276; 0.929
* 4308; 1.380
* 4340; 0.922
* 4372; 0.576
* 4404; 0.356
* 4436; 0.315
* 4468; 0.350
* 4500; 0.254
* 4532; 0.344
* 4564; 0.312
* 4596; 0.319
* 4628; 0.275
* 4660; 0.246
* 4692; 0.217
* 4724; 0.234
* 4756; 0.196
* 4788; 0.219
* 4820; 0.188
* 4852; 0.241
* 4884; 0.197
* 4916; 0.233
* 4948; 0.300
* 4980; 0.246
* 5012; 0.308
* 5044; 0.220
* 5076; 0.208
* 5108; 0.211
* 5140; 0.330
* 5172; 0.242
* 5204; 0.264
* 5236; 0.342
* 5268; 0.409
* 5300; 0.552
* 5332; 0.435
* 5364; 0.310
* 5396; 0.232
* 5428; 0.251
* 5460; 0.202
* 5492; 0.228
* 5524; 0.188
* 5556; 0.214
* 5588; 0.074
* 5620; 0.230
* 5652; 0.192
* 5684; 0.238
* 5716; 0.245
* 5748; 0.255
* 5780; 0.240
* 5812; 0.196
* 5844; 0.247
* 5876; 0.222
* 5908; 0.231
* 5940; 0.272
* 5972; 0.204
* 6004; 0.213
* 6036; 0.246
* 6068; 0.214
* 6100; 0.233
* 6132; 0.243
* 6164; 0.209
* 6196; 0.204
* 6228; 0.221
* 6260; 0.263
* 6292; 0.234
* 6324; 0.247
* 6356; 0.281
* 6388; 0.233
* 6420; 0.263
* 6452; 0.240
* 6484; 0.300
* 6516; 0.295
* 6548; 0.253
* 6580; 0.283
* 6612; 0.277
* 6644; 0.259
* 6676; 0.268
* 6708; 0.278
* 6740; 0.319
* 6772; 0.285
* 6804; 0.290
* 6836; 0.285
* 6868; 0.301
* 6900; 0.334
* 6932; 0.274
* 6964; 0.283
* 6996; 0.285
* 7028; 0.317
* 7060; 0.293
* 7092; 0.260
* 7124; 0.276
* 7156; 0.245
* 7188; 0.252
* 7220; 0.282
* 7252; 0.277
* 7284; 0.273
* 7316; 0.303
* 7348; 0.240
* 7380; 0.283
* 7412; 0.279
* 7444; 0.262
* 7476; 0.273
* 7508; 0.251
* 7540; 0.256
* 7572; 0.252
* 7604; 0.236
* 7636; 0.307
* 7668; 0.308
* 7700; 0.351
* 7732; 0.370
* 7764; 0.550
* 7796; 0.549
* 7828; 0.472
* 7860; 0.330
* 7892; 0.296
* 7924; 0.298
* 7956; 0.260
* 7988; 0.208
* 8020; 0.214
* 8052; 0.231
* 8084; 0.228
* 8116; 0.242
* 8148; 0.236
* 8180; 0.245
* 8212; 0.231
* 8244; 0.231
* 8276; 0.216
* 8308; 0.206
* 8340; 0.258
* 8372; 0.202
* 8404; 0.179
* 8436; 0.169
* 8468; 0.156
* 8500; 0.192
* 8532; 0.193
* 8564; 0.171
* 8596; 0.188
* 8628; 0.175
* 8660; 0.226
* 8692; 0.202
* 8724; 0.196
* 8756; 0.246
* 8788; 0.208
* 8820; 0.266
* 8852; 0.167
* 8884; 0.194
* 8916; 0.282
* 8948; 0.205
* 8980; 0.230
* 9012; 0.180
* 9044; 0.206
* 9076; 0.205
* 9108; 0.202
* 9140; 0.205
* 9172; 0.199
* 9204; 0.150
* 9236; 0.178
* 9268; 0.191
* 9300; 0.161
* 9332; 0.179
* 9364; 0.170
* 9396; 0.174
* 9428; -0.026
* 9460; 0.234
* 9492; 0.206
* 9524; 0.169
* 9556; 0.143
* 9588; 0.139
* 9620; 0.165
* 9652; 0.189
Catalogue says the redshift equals 1.78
